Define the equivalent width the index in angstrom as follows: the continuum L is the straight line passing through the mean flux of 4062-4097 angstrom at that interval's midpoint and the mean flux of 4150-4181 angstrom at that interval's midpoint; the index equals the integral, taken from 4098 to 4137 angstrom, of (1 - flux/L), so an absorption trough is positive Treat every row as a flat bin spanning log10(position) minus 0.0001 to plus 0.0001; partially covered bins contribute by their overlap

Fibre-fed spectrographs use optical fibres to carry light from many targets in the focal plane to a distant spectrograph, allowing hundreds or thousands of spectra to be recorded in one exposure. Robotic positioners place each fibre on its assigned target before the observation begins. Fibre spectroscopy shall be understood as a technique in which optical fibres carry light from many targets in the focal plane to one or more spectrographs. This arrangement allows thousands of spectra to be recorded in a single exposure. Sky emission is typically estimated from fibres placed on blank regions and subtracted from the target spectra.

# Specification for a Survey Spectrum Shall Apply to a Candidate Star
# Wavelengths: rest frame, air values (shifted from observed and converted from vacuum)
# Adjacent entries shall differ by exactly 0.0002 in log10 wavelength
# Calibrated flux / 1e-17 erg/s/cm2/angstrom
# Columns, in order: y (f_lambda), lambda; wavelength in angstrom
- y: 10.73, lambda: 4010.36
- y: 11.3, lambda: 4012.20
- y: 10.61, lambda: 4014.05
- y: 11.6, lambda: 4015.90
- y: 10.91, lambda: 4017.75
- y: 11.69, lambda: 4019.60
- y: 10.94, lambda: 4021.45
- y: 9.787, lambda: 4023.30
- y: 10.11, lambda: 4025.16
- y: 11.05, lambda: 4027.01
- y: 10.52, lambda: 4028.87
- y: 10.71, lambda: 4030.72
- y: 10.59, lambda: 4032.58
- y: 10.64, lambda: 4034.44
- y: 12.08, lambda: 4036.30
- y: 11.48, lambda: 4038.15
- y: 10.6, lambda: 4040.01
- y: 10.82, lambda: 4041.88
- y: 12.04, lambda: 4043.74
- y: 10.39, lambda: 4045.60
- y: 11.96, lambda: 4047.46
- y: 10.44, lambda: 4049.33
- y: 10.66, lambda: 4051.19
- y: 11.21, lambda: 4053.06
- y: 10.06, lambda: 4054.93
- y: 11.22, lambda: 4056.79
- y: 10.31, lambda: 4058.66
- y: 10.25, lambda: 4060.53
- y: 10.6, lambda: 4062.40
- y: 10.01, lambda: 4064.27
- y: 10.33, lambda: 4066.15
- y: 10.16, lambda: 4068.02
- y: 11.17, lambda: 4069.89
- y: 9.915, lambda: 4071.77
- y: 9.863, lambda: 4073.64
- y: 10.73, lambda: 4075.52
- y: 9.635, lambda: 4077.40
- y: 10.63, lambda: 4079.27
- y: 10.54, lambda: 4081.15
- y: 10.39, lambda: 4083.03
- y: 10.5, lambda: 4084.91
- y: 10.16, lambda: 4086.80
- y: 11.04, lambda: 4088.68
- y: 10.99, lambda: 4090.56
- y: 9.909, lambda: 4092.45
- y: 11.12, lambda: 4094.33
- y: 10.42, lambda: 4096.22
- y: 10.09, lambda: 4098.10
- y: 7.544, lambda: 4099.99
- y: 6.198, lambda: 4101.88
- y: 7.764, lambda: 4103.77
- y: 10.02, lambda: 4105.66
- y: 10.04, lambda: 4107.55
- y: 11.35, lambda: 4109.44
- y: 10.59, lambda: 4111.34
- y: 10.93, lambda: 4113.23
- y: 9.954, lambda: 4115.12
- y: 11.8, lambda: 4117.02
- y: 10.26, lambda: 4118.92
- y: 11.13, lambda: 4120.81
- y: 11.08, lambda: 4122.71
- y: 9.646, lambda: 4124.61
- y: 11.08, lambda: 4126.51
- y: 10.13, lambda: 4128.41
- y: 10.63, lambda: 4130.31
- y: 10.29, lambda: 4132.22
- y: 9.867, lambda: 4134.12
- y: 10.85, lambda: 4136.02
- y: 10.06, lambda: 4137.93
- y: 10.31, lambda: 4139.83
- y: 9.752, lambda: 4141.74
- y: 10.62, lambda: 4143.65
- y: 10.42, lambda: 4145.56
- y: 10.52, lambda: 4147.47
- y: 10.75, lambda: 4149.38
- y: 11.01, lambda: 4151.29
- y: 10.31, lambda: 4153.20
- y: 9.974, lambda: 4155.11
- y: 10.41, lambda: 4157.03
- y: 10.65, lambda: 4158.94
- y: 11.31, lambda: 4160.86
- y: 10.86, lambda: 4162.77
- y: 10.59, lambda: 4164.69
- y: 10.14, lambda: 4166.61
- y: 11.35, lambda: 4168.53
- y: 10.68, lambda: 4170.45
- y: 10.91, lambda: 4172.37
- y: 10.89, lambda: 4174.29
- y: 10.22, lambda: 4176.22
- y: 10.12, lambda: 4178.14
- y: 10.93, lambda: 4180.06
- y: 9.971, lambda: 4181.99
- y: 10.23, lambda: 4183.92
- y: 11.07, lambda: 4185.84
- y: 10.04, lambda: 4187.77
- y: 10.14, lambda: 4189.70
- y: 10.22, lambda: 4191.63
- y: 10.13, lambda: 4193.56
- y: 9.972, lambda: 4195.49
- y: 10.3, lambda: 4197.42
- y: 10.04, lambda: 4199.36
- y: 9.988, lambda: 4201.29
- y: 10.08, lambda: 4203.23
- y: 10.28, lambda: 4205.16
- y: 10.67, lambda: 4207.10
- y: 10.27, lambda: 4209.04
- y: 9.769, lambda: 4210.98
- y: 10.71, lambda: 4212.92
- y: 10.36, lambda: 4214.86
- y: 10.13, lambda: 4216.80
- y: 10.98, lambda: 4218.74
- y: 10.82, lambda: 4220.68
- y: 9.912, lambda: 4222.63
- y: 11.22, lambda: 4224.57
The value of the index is 1.7 angstrom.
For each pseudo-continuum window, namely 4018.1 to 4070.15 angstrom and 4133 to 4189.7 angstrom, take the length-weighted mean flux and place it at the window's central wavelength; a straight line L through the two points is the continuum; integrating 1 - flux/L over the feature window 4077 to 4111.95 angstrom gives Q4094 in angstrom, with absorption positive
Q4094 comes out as 2.4 angstrom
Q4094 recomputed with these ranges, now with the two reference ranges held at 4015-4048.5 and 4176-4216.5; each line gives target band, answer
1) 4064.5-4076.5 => 0.5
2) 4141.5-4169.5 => -0.4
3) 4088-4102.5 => 1.4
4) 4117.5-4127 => -0.1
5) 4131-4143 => 0.4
